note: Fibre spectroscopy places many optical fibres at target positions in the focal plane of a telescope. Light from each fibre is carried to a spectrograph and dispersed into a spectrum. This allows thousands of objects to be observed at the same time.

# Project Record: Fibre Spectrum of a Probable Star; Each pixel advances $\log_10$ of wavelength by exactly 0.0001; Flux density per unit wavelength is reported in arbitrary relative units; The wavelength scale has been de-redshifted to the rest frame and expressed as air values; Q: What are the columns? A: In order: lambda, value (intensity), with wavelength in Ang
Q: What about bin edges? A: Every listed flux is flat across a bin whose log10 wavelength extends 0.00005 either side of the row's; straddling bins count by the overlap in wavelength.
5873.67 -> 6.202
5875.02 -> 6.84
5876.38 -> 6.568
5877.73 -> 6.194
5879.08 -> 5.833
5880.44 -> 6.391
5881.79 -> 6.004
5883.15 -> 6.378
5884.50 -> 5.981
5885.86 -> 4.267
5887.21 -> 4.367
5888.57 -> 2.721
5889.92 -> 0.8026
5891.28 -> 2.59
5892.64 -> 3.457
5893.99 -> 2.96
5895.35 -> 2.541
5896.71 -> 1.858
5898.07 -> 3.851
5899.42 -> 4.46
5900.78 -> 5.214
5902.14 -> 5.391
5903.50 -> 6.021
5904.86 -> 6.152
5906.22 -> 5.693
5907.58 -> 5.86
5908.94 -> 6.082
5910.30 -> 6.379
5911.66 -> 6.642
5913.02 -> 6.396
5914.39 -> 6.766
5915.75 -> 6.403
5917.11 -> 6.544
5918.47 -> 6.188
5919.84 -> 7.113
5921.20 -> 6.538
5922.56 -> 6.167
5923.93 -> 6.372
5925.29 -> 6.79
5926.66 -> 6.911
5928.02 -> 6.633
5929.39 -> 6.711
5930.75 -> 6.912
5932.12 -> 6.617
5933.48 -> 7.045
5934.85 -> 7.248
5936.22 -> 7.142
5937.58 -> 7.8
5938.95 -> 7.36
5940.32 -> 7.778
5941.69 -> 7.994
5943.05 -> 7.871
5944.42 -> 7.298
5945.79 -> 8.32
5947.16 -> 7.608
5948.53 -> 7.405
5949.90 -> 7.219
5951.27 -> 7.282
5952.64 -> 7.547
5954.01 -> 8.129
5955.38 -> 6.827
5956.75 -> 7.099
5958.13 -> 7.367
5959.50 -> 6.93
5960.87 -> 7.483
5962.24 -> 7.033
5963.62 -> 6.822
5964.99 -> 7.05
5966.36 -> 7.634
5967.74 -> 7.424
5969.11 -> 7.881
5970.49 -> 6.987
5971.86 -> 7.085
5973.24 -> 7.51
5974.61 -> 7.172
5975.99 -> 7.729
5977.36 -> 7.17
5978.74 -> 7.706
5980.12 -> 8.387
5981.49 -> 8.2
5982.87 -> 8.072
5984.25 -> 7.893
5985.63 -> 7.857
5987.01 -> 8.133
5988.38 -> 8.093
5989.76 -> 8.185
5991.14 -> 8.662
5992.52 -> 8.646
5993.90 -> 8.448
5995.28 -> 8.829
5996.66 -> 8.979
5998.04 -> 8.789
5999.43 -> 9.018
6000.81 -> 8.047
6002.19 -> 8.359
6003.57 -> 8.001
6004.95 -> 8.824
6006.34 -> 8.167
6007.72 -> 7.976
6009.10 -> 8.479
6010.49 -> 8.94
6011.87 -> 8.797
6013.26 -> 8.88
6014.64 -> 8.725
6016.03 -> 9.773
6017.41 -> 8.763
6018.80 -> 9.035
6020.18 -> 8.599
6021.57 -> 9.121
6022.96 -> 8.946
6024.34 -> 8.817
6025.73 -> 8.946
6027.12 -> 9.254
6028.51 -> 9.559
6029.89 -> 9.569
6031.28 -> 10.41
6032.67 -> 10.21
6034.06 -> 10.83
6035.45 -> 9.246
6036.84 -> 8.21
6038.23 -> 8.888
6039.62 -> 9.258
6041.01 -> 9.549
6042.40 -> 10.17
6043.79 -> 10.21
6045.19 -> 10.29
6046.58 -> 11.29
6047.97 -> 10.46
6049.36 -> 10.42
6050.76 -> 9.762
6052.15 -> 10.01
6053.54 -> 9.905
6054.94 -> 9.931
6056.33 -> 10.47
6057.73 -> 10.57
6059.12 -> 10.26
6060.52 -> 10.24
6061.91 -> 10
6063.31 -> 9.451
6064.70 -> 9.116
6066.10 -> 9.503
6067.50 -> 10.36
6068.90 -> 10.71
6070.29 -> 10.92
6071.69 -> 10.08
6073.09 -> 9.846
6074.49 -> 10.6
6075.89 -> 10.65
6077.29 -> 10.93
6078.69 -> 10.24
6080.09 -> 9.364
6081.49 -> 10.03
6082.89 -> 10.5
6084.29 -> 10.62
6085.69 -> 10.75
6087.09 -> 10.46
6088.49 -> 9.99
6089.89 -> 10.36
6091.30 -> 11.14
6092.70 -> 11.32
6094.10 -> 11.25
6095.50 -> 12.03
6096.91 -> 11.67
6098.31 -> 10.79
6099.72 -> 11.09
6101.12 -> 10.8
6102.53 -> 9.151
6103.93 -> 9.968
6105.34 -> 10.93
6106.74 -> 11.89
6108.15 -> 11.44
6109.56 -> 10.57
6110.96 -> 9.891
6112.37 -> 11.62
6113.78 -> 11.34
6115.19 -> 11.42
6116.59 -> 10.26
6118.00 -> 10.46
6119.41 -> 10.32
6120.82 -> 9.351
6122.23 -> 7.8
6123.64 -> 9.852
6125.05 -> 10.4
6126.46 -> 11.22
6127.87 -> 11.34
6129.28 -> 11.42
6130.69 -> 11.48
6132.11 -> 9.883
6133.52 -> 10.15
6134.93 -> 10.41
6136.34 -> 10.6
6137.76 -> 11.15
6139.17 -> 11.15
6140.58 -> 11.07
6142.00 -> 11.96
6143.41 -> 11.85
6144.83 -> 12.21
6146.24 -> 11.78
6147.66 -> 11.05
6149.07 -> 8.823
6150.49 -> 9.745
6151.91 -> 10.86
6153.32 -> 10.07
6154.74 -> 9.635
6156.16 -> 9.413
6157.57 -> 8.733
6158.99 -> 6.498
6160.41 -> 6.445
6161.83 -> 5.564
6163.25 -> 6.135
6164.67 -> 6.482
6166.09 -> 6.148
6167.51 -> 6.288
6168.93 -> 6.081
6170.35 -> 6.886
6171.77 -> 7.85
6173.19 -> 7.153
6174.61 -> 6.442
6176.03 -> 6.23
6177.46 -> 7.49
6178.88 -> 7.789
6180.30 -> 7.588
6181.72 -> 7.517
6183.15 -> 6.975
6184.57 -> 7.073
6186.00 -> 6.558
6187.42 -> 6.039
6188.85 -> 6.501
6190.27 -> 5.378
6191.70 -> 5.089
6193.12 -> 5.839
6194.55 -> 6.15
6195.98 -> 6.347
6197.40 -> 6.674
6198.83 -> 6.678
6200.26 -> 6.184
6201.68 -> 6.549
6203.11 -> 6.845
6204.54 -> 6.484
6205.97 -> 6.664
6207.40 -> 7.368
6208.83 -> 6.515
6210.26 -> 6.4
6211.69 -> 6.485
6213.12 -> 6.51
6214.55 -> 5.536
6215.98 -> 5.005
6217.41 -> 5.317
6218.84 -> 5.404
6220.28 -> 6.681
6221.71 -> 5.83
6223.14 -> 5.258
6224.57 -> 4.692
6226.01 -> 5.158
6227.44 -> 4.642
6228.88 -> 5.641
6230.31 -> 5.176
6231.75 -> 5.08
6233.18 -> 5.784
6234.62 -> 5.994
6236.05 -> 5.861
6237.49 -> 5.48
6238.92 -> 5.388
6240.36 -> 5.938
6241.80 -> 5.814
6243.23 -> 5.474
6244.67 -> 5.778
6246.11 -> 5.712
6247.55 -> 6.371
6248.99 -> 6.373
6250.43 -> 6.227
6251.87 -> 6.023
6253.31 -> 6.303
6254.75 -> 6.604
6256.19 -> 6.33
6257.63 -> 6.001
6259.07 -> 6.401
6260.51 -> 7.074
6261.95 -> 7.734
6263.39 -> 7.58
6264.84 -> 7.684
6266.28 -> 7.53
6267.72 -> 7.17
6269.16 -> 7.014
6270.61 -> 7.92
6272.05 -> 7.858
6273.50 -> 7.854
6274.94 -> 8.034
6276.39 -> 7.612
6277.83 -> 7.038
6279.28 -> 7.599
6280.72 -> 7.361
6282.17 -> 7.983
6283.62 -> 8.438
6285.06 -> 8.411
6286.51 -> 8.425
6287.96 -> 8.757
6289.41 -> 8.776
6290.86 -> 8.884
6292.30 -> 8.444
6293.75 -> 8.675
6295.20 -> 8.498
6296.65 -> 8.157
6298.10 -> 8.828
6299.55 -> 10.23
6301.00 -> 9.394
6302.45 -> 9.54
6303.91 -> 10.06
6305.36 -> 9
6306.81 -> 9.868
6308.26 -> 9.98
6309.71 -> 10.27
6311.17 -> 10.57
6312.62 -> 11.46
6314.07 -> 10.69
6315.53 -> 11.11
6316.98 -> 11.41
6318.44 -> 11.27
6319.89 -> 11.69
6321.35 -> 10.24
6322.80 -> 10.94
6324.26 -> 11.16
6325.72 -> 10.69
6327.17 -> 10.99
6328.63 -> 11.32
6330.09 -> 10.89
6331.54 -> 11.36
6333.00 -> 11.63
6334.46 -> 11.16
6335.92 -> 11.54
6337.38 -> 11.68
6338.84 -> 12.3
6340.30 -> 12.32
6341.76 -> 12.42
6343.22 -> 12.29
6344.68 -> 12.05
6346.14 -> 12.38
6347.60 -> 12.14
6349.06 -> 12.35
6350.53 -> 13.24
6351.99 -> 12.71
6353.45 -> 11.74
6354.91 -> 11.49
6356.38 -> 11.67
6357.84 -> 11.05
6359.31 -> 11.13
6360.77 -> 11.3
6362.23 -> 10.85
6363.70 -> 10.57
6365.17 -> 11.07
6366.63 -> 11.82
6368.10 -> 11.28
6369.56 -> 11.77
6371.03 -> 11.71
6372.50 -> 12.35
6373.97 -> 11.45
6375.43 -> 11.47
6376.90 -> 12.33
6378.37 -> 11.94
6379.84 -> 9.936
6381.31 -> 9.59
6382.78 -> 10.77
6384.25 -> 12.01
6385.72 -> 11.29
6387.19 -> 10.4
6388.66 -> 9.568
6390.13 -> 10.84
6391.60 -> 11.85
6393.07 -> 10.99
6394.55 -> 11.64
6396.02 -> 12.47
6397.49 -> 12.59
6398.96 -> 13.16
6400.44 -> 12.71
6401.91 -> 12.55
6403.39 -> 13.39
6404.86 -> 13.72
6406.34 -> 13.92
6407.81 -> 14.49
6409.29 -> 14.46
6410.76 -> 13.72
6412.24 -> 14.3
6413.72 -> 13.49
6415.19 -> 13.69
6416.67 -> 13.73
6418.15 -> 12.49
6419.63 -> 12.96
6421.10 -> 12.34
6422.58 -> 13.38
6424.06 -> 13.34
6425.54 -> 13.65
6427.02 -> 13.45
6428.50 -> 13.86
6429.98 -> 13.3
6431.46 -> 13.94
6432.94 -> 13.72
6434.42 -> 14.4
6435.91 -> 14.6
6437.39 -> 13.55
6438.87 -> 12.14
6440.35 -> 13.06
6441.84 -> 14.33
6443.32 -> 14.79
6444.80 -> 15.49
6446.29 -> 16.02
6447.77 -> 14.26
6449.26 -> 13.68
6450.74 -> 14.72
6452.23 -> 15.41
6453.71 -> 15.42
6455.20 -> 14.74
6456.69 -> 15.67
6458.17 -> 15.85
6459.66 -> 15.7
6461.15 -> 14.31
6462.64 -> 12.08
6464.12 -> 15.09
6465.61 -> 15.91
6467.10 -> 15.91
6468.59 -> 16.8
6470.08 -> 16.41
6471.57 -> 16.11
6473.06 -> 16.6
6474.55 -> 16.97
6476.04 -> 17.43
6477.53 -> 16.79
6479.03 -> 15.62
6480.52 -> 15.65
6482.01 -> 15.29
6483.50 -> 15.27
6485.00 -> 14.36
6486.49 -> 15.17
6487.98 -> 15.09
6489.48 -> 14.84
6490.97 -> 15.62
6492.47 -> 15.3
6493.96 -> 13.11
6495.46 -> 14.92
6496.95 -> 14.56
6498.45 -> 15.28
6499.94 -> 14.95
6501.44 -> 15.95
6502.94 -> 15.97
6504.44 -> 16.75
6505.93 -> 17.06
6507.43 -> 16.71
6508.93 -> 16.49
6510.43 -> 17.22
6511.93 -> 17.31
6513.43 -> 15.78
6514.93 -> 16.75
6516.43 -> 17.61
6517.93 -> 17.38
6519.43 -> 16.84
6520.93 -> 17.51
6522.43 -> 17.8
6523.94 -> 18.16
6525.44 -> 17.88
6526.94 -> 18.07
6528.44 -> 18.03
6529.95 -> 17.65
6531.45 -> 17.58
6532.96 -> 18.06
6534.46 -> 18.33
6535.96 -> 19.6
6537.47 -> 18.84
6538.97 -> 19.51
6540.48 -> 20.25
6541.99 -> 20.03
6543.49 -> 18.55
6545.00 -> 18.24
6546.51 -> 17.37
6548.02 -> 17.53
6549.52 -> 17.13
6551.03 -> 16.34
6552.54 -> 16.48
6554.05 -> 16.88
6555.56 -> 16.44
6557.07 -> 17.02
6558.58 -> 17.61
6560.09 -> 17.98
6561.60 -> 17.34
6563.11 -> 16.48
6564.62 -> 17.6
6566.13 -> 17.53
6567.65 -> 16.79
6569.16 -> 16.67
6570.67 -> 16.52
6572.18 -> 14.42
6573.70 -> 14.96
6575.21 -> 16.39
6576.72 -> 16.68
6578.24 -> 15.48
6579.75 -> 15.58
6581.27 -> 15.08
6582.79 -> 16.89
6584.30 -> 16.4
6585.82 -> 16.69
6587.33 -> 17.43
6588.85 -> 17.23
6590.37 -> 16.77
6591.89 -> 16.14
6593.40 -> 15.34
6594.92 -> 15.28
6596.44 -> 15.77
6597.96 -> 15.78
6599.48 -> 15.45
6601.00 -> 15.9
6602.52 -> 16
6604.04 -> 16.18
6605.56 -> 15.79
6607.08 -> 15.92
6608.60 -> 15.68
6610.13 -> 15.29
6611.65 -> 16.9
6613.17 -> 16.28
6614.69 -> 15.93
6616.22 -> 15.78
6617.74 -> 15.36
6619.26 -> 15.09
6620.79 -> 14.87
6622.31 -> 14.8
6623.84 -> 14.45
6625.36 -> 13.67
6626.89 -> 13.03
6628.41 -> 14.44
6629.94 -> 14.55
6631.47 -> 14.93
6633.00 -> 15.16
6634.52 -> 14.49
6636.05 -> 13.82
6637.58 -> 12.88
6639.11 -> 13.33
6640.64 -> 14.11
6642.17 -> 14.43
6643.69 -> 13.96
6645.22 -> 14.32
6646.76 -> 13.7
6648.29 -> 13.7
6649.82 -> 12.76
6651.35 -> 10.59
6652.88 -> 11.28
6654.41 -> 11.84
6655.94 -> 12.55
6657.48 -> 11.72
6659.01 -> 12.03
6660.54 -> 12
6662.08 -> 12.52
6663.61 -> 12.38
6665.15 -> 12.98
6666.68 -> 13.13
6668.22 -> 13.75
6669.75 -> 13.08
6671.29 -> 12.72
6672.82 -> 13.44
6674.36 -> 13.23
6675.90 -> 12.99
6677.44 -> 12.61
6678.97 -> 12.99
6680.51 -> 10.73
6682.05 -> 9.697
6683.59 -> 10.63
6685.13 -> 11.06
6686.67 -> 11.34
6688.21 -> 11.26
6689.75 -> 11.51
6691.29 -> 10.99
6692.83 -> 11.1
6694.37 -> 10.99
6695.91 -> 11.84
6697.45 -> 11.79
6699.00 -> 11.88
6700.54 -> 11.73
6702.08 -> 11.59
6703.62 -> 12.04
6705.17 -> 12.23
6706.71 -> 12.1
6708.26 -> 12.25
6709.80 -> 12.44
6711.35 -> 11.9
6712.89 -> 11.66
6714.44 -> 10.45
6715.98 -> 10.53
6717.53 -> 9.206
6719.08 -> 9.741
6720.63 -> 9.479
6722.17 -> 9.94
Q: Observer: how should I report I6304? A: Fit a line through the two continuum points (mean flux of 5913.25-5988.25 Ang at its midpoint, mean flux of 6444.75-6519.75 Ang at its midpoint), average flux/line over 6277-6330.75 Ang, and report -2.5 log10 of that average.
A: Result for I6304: 0.31 mag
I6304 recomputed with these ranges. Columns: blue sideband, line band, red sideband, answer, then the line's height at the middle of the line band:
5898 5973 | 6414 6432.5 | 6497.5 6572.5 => 0.15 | 15.4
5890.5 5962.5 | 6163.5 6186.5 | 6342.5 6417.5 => 0.35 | 9.49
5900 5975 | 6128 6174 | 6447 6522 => 0.12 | 10.4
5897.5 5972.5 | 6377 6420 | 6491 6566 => 0.20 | 14.9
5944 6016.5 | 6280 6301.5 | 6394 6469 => 0.37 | 12.1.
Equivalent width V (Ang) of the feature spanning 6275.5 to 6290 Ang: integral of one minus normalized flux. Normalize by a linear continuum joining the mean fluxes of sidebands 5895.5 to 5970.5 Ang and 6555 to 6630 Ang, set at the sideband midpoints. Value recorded 4.5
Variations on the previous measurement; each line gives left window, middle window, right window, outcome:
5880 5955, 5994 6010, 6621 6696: -4.0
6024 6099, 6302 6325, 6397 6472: 4.1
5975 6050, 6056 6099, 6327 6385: -4.7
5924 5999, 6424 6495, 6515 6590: 4.0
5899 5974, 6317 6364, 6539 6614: 5.3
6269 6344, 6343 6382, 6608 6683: -4.3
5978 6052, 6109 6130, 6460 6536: 0.2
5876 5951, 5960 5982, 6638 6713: -3.4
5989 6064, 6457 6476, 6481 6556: 0.4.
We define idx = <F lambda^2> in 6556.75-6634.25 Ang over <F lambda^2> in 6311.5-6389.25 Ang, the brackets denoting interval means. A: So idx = 1.50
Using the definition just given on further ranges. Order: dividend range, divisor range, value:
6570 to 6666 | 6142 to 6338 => 2.11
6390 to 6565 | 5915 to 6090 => 2.10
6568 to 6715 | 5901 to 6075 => 2.05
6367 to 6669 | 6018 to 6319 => 1.94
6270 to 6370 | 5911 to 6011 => 1.54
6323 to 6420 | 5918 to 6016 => 1.77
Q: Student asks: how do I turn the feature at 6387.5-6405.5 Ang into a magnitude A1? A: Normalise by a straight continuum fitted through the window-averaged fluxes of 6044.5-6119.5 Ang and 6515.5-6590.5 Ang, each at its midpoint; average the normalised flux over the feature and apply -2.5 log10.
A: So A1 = 0.24 mag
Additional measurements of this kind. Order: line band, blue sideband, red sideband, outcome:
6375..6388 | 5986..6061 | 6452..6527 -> 0.288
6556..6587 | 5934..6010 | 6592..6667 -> -0.204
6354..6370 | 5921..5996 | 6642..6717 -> -0.123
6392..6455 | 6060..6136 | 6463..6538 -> 0.126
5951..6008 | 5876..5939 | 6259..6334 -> -0.236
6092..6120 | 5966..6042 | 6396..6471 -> -0.107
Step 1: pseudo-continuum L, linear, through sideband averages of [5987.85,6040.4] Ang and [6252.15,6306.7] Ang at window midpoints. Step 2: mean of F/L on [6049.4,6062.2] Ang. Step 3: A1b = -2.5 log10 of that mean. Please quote -0.16 mag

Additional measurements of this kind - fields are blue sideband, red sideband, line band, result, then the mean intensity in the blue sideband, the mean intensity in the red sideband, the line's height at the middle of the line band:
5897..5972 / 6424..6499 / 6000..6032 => -0.10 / 6.8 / 14.9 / 8.06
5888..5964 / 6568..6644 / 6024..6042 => -0.23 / 6.23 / 15.4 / 7.67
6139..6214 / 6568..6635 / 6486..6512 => -0.14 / 7.59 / 15.6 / 13.7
